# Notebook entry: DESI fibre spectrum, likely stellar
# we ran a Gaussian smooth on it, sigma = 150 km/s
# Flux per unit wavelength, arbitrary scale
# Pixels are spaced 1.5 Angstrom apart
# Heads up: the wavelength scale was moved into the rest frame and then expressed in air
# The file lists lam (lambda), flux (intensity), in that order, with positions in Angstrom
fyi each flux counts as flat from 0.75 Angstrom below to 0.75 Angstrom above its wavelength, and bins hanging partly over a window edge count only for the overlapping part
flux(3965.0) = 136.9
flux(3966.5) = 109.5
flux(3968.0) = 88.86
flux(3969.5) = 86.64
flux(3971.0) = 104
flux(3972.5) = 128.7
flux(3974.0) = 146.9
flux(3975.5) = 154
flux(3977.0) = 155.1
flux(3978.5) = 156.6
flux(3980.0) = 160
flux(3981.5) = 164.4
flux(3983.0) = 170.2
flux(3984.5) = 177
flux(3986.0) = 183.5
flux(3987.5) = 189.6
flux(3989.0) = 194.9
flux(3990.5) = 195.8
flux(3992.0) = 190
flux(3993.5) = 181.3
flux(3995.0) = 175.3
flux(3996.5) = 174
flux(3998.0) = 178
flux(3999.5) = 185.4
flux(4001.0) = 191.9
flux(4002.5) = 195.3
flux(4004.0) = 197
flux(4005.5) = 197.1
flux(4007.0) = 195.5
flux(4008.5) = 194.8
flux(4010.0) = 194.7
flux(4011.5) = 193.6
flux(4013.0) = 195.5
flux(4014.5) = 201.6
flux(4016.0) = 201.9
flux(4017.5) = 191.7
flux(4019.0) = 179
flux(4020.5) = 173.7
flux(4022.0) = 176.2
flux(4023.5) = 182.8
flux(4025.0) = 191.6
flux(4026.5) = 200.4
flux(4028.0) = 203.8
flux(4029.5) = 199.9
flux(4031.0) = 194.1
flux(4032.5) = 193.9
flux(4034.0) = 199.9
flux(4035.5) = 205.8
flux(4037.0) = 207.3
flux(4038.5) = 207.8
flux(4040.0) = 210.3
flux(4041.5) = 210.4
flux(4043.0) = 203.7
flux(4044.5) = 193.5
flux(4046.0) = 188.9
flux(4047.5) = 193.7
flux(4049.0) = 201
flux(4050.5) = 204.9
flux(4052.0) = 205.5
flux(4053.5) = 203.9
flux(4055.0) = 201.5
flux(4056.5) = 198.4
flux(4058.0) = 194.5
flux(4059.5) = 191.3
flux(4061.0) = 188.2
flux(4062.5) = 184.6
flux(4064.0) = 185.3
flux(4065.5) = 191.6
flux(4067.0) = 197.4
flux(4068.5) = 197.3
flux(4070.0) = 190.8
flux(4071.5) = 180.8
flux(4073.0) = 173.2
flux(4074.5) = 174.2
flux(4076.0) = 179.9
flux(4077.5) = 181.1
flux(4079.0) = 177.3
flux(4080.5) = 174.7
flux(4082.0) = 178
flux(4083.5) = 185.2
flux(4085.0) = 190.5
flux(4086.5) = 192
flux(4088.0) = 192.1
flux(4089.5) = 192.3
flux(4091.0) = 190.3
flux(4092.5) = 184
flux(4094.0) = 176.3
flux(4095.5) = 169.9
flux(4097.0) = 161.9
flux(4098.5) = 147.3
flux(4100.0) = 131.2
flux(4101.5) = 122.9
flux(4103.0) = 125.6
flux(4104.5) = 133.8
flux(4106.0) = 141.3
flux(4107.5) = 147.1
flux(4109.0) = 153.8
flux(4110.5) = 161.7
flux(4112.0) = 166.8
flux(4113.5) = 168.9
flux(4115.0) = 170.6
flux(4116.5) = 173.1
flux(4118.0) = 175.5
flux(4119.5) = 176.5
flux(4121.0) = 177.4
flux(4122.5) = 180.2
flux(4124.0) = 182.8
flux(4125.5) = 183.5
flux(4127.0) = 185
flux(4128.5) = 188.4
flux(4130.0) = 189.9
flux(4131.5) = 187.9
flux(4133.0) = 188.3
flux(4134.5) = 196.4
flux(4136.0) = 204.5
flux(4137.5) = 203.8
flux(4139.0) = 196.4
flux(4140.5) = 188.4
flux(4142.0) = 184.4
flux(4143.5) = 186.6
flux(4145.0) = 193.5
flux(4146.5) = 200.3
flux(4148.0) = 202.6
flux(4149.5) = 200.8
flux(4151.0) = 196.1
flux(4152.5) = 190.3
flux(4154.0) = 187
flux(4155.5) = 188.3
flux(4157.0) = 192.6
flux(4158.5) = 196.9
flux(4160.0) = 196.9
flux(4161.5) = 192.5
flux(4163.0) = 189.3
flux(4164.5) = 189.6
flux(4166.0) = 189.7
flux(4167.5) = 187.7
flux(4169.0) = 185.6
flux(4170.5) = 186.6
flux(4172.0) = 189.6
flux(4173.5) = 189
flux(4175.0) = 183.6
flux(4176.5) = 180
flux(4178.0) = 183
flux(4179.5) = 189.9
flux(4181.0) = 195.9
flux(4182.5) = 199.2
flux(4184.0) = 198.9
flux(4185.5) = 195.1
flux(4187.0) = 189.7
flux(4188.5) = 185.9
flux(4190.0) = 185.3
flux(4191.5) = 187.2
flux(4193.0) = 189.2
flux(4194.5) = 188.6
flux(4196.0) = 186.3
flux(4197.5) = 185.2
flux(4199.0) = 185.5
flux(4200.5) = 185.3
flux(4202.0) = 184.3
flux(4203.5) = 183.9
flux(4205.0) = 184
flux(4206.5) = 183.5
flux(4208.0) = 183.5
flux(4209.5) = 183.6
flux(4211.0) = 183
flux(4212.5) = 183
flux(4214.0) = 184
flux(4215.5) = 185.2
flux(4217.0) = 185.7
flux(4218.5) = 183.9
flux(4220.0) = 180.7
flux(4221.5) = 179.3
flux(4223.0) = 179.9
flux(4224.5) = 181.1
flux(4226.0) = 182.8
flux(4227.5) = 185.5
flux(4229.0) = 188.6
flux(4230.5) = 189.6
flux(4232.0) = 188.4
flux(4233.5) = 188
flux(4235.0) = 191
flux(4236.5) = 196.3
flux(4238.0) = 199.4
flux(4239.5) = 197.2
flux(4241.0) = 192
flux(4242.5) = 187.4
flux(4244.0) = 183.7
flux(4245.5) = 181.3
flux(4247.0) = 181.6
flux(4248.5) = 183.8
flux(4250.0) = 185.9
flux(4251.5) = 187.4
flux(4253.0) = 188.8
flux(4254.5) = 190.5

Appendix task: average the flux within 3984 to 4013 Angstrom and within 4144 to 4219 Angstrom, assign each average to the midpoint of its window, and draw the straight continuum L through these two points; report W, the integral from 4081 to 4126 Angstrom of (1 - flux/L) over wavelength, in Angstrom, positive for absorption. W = 5.1 Angstrom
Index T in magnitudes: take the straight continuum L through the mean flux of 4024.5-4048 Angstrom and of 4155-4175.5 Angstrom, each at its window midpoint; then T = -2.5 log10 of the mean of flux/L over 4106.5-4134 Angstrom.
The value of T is 0.108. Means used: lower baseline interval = 200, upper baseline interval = 190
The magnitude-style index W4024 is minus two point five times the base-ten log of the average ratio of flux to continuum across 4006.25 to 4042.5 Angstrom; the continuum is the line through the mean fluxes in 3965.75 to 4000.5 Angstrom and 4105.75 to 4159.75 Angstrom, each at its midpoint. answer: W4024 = -0.18 mag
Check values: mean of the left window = 159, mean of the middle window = 196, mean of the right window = 184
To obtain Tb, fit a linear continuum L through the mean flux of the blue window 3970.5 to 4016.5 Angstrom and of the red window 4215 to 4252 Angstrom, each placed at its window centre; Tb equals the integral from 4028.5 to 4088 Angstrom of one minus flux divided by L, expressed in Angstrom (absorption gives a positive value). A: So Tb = -4.1 Angstrom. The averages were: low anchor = 178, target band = 193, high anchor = 187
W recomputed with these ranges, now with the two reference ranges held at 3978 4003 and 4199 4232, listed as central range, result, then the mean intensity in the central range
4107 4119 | 1.1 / 165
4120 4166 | -2.1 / 191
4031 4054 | -2.6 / 202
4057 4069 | -0.7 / 191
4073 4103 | 1.5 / 173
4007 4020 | -0.9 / 194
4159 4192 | -1.1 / 190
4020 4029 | -0.4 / 189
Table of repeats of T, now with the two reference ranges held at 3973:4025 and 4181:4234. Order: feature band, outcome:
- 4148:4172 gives -0.04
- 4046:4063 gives -0.08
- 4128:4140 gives -0.06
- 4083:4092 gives -0.04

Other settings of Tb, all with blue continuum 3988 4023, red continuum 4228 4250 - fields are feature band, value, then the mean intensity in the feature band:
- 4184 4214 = 0.5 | 186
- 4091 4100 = 1.1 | 167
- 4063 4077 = 0.3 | 186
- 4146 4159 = -0.4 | 195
